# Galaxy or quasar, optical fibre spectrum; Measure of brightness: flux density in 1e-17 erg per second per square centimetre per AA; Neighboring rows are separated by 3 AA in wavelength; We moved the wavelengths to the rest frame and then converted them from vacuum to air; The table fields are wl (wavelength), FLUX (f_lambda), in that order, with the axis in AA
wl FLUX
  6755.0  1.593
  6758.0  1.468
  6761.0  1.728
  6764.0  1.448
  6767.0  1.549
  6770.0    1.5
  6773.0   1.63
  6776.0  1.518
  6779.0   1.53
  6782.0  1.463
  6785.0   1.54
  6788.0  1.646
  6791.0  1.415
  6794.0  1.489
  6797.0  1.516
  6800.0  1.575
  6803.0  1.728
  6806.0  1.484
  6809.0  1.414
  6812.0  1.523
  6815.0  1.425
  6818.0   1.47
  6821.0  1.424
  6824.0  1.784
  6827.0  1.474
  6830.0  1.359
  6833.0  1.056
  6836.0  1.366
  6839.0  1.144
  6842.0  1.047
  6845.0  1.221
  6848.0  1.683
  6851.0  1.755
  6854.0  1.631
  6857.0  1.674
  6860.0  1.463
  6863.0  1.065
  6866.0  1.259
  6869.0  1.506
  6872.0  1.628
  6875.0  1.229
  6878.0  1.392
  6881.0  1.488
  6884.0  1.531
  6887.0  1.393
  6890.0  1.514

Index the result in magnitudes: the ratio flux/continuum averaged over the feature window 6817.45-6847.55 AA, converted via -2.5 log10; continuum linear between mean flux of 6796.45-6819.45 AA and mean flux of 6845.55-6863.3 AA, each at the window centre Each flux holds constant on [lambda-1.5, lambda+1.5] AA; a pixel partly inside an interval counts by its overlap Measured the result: 0.15 mag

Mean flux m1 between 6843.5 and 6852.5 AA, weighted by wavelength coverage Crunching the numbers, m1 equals 1.55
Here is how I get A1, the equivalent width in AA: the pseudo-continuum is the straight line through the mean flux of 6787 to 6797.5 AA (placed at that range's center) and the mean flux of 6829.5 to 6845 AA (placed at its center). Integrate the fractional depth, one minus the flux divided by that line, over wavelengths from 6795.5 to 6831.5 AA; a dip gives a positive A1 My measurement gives -4.3 AA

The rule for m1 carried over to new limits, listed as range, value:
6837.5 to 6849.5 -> 1.27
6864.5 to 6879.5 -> 1.4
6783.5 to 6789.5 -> 1.59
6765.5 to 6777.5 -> 1.55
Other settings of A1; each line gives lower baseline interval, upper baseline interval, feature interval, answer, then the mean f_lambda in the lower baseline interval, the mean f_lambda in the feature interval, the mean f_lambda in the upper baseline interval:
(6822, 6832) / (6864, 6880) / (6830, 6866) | 2.1 AA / 1.51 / 1.37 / 1.39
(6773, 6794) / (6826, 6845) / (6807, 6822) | -1.1 AA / 1.52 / 1.45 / 1.23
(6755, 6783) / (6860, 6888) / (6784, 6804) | -0.7 AA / 1.54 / 1.55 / 1.39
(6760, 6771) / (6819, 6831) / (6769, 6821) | 0.5 AA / 1.55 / 1.52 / 1.51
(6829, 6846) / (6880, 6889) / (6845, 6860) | -3.9 AA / 1.19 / 1.62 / 1.47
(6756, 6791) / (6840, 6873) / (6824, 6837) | 0.9 AA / 1.54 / 1.37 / 1.44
